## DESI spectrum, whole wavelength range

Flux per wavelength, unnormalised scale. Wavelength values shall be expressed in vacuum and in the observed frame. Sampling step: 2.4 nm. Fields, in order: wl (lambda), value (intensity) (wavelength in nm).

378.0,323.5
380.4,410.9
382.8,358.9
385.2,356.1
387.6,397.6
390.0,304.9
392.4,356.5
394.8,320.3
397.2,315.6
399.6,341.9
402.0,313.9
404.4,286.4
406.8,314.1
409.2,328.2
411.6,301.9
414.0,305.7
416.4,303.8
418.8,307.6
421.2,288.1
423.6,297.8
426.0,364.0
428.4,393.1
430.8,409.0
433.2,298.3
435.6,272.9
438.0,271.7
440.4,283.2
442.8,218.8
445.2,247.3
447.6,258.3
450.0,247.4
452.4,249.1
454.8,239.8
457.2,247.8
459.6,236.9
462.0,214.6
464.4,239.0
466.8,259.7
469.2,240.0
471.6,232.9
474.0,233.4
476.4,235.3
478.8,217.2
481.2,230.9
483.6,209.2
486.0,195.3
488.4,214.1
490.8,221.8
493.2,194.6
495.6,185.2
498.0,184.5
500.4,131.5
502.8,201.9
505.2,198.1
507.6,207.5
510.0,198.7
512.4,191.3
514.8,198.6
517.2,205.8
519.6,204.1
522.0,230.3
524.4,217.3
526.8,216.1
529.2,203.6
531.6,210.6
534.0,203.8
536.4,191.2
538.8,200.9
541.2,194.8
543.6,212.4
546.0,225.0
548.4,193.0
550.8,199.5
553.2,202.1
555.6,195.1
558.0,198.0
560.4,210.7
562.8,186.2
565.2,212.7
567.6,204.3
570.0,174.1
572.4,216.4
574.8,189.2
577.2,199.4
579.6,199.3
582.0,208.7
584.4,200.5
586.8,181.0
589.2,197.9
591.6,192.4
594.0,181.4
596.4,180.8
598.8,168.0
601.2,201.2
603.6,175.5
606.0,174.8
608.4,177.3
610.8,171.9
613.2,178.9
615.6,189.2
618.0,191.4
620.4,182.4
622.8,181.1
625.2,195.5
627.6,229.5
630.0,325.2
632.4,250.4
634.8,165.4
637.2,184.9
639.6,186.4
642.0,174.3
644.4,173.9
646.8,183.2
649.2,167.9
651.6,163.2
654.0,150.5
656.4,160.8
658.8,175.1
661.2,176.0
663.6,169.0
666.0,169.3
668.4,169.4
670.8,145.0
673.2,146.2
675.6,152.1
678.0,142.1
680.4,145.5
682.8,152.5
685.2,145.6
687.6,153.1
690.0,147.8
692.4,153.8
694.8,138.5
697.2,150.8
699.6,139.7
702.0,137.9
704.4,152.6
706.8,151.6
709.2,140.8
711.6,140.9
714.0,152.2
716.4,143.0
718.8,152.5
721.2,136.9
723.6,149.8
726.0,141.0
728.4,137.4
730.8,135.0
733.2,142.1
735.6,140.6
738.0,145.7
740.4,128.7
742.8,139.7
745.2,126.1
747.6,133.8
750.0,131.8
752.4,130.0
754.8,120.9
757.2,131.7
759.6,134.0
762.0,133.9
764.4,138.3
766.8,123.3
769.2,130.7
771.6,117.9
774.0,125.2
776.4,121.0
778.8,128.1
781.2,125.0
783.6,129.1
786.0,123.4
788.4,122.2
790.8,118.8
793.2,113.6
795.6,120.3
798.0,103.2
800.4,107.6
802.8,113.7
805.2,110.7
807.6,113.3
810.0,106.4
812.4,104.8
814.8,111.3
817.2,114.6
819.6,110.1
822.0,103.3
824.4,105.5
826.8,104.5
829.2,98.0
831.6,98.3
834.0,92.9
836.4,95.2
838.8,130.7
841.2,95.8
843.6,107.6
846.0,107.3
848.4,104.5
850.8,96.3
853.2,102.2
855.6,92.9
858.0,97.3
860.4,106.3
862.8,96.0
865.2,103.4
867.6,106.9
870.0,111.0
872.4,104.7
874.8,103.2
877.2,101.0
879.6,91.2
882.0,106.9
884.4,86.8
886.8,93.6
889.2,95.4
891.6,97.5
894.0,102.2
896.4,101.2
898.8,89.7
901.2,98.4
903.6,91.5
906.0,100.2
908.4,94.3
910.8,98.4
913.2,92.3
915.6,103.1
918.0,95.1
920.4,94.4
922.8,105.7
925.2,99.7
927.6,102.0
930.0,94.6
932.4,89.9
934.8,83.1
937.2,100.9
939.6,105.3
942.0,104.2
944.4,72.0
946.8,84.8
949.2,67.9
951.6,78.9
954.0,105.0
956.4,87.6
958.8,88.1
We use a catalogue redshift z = 1.25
